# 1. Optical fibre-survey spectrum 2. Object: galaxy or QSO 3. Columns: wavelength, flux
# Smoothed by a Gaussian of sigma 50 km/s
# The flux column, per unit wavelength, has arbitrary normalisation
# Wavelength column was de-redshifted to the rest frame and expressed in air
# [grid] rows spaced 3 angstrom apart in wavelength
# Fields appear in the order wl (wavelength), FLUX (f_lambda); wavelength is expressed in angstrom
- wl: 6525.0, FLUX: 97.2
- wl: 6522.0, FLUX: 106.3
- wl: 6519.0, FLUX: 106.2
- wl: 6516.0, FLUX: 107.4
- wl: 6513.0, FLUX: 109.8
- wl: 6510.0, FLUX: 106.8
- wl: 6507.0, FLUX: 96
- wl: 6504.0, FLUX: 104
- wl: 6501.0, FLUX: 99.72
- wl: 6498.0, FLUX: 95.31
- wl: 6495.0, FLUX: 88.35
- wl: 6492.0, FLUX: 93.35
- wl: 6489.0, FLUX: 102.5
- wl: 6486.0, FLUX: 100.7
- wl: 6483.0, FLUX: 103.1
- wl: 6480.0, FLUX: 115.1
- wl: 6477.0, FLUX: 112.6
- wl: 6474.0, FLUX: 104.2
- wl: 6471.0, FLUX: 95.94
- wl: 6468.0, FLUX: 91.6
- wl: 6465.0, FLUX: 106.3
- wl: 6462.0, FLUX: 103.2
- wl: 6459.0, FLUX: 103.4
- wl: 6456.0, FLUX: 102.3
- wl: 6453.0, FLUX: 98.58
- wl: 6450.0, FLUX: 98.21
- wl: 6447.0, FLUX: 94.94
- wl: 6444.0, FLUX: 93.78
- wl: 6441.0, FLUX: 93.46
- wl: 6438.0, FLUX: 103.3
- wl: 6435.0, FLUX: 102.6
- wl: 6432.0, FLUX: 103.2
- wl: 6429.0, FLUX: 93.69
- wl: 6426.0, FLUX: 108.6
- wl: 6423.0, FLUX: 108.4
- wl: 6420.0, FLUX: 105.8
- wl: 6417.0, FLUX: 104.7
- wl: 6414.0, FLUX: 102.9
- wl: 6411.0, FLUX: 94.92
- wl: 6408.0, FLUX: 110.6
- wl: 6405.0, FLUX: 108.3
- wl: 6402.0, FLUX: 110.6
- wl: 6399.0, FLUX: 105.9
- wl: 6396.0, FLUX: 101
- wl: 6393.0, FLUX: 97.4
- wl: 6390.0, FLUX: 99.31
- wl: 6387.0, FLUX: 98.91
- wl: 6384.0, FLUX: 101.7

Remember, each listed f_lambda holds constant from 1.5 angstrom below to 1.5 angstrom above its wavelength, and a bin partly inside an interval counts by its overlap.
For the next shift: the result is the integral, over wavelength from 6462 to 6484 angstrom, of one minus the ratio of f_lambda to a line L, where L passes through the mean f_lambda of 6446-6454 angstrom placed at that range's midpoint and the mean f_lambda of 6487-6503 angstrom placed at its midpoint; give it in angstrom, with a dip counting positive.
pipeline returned -1.66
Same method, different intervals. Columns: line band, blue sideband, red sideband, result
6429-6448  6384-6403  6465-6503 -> 0.6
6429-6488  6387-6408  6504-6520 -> 1.9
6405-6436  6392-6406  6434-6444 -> -0.7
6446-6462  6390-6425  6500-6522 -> 0.7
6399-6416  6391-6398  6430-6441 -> -0.9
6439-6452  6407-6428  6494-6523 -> 1.0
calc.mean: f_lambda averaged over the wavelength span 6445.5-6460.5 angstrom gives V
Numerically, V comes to 99.5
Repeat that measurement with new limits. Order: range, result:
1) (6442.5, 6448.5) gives 94.4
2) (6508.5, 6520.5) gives 108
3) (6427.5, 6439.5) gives 101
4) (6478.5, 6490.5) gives 105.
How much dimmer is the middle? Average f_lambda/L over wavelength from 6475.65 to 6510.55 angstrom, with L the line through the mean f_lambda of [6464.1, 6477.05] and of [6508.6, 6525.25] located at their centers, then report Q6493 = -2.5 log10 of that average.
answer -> 0.02 mag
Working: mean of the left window 101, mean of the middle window 101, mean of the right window 106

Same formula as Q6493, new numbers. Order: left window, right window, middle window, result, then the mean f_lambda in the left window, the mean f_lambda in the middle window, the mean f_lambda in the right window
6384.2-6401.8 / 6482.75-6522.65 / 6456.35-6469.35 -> 0.00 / 101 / 101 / 101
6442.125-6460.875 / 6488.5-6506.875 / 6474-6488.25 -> -0.10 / 98.5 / 107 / 96.8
